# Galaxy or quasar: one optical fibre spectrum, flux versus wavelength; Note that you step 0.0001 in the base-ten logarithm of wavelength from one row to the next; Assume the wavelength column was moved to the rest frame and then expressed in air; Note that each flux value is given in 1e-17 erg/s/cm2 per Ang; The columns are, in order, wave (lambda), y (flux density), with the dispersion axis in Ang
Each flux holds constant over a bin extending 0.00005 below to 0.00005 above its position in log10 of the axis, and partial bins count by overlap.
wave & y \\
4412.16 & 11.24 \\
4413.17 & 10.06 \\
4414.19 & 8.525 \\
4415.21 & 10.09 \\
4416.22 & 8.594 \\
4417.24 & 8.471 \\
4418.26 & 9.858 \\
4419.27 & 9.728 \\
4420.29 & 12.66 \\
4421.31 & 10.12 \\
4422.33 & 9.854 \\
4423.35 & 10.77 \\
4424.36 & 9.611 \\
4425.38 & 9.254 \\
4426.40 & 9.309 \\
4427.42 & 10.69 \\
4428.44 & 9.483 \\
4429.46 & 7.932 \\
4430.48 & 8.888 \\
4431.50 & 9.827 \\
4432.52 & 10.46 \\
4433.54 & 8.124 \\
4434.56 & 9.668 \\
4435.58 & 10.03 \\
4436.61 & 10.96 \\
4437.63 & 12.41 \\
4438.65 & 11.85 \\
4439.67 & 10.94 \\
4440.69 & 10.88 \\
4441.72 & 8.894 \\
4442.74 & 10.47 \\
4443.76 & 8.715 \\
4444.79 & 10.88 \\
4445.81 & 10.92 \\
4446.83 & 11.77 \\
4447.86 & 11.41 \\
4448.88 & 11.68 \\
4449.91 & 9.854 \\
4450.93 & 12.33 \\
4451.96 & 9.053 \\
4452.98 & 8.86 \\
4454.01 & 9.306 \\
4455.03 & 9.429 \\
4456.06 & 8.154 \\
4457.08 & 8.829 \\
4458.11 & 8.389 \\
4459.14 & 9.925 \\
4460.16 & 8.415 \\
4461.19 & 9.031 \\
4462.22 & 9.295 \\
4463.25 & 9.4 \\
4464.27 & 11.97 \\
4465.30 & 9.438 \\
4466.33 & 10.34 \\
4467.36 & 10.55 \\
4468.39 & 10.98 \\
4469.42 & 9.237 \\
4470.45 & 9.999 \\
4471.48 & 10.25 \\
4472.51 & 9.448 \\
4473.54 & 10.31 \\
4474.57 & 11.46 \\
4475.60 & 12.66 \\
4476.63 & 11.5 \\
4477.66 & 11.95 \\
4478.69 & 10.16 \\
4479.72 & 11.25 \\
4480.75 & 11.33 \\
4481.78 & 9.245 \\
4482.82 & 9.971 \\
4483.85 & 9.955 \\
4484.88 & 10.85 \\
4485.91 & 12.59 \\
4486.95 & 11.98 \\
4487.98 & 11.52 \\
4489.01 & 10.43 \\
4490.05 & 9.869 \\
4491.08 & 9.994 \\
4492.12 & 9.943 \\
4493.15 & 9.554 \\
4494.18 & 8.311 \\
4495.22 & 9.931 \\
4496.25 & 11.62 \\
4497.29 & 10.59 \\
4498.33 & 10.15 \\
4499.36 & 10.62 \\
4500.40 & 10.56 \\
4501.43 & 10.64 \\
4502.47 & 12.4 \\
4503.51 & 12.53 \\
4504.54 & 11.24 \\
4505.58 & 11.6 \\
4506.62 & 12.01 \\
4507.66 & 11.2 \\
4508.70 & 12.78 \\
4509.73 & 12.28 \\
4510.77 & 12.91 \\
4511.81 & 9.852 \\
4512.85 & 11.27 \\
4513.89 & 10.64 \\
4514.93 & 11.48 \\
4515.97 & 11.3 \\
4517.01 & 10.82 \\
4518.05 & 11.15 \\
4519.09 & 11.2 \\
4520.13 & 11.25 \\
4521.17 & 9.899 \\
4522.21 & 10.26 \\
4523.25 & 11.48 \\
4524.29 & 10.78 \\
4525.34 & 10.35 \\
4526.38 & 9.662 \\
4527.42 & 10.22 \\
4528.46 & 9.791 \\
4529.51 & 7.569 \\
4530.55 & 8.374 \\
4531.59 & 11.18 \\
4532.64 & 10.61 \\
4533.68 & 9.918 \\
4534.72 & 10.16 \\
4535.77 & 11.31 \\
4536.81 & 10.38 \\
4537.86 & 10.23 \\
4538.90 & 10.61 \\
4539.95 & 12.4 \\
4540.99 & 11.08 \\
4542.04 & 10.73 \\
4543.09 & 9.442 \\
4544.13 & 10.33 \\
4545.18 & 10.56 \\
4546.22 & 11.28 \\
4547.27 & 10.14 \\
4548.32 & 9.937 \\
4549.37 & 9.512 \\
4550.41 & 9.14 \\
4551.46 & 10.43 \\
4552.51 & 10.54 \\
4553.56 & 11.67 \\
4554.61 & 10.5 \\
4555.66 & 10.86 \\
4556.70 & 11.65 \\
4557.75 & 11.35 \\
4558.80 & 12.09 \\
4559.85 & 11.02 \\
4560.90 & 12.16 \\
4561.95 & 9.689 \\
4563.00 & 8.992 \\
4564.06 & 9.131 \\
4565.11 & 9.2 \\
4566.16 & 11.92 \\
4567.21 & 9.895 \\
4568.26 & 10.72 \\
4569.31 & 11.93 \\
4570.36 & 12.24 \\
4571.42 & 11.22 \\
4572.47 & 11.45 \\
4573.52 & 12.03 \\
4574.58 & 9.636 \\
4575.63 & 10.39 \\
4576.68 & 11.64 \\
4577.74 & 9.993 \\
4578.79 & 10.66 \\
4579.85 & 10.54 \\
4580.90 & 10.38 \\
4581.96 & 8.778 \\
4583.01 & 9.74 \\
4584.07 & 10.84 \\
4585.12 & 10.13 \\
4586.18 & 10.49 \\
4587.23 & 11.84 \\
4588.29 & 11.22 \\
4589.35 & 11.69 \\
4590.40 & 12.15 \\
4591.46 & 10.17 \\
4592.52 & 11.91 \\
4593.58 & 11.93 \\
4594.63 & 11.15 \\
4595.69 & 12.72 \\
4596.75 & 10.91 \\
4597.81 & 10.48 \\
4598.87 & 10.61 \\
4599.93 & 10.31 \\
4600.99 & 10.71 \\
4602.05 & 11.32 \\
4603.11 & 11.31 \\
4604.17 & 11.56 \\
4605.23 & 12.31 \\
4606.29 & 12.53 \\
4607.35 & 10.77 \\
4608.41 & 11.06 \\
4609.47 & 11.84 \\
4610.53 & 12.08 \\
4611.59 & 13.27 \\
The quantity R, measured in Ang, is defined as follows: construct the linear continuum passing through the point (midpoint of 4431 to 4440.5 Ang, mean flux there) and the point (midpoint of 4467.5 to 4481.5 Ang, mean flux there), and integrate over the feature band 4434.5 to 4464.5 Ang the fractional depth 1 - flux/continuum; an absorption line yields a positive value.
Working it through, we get 1.4 Ang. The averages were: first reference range 10.5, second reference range 10.8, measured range 10.1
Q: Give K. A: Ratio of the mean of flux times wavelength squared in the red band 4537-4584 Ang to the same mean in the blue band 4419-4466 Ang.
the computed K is 1.12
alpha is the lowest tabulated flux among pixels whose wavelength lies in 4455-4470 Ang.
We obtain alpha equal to 8.154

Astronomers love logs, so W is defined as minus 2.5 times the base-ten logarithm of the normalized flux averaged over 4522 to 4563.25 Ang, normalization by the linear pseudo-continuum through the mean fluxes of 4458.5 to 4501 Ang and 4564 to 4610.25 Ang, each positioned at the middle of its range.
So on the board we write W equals 0.03 mag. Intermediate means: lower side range 10.4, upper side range 11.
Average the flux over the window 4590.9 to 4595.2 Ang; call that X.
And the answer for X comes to 11.3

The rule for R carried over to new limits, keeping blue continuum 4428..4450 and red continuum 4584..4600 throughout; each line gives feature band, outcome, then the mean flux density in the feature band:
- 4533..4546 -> 0.32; 10.6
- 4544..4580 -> 1.02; 10.7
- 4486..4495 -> 0.24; 10.3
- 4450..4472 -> 1.56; 9.68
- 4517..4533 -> 0.78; 10.3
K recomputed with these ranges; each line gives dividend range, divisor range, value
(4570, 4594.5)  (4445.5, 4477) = 1.14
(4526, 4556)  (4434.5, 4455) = 1.02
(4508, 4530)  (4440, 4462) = 1.13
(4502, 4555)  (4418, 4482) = 1.09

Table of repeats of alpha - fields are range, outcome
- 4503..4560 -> 7.569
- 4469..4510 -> 8.311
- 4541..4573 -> 8.992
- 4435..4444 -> 8.715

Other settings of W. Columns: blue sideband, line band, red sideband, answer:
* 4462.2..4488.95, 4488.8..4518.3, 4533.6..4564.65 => -0.03 mag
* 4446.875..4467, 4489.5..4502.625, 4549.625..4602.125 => -0.01 mag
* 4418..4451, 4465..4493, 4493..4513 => 0.02 mag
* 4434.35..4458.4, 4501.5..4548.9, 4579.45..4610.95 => -0.01 mag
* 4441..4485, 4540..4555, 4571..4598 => 0.03 mag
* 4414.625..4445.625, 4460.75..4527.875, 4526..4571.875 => -0.05 mag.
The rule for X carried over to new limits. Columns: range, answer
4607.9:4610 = 11.5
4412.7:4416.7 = 9.31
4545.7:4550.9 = 10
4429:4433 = 9.29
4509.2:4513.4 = 11.6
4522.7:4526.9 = 10.6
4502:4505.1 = 12.1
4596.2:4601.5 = 10.6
